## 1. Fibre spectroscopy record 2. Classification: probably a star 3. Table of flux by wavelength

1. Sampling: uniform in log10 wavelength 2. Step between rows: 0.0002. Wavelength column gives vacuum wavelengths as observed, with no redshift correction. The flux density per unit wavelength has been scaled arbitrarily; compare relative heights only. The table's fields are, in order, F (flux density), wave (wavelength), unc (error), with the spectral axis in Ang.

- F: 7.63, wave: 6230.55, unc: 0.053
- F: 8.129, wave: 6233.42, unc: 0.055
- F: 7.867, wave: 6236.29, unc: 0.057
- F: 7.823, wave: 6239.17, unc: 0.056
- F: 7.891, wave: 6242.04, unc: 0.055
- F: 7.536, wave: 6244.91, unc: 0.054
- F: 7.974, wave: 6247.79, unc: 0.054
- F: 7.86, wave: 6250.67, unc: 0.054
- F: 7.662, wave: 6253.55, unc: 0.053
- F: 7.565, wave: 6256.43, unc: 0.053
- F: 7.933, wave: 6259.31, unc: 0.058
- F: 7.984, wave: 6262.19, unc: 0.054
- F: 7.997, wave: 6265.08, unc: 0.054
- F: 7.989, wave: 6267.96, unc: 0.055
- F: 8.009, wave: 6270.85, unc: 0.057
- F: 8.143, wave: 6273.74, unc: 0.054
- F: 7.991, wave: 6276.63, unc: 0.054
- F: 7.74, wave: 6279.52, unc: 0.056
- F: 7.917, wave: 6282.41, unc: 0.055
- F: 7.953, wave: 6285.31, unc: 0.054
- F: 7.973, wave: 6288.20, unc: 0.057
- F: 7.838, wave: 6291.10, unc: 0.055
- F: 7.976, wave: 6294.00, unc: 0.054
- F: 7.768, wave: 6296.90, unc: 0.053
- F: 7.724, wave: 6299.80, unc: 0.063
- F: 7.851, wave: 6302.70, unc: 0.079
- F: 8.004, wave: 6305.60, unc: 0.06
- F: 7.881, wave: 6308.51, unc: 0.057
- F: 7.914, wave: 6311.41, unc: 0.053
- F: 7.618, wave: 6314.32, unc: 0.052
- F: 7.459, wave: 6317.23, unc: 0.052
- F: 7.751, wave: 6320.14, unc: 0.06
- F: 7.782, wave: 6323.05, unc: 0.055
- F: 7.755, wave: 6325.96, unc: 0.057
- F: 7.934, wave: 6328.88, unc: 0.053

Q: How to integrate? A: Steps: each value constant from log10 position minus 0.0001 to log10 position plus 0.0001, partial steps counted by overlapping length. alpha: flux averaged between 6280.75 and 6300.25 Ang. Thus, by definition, 7.88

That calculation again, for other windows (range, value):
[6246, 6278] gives 7.91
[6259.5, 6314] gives 7.92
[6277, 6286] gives 7.88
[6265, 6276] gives 8.04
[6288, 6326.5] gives 7.8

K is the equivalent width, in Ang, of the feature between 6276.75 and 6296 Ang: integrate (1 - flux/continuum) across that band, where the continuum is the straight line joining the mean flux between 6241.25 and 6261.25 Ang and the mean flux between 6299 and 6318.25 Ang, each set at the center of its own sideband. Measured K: -0.3 Ang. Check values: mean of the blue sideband 7.78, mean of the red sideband 7.79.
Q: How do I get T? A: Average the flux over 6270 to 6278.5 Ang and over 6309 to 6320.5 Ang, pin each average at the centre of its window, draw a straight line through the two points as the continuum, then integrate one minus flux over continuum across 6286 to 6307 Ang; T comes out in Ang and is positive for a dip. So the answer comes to -0.1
